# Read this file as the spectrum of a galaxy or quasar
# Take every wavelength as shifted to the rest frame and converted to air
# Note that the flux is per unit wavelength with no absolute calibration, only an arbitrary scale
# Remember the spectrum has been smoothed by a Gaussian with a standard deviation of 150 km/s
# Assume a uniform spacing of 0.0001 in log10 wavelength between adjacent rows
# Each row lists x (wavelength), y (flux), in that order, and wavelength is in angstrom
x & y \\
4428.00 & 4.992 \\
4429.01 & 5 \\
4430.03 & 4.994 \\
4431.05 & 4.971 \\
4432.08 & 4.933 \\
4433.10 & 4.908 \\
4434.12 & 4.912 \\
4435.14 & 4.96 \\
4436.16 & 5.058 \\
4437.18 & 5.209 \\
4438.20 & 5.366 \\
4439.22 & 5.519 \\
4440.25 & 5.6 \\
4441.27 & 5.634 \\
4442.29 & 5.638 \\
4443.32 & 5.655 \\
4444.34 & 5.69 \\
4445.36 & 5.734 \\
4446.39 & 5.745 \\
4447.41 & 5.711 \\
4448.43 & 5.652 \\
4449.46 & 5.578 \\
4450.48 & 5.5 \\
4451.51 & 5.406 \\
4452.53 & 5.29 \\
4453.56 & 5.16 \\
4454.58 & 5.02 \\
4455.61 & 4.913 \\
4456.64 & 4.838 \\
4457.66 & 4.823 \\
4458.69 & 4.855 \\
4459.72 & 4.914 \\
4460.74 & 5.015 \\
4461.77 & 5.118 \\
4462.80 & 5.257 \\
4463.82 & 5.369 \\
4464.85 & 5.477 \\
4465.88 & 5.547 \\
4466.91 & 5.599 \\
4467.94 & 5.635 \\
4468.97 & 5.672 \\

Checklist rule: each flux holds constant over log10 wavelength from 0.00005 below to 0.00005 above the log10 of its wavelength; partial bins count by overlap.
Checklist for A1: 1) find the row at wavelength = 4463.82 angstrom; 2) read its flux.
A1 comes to 5.369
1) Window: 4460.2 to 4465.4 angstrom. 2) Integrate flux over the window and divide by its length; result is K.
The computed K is 5.25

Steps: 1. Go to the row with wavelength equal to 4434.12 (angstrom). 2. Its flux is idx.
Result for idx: 4.912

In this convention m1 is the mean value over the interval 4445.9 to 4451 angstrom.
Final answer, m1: 5.64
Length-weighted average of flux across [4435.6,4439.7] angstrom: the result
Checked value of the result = 5.29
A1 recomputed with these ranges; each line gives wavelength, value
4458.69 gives 4.855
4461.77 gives 5.118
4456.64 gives 4.838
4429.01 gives 5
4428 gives 4.992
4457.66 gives 4.823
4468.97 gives 5.672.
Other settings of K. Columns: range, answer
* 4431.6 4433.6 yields 4.92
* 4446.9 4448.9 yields 5.7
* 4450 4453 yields 5.4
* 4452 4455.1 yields 5.16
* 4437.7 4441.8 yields 5.53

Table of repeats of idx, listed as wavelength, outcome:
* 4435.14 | 4.96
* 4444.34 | 5.69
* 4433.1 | 4.908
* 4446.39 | 5.745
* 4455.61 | 4.913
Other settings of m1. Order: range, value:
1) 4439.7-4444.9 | 5.64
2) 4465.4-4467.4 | 5.57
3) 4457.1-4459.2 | 4.85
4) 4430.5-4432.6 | 4.93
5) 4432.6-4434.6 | 4.91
